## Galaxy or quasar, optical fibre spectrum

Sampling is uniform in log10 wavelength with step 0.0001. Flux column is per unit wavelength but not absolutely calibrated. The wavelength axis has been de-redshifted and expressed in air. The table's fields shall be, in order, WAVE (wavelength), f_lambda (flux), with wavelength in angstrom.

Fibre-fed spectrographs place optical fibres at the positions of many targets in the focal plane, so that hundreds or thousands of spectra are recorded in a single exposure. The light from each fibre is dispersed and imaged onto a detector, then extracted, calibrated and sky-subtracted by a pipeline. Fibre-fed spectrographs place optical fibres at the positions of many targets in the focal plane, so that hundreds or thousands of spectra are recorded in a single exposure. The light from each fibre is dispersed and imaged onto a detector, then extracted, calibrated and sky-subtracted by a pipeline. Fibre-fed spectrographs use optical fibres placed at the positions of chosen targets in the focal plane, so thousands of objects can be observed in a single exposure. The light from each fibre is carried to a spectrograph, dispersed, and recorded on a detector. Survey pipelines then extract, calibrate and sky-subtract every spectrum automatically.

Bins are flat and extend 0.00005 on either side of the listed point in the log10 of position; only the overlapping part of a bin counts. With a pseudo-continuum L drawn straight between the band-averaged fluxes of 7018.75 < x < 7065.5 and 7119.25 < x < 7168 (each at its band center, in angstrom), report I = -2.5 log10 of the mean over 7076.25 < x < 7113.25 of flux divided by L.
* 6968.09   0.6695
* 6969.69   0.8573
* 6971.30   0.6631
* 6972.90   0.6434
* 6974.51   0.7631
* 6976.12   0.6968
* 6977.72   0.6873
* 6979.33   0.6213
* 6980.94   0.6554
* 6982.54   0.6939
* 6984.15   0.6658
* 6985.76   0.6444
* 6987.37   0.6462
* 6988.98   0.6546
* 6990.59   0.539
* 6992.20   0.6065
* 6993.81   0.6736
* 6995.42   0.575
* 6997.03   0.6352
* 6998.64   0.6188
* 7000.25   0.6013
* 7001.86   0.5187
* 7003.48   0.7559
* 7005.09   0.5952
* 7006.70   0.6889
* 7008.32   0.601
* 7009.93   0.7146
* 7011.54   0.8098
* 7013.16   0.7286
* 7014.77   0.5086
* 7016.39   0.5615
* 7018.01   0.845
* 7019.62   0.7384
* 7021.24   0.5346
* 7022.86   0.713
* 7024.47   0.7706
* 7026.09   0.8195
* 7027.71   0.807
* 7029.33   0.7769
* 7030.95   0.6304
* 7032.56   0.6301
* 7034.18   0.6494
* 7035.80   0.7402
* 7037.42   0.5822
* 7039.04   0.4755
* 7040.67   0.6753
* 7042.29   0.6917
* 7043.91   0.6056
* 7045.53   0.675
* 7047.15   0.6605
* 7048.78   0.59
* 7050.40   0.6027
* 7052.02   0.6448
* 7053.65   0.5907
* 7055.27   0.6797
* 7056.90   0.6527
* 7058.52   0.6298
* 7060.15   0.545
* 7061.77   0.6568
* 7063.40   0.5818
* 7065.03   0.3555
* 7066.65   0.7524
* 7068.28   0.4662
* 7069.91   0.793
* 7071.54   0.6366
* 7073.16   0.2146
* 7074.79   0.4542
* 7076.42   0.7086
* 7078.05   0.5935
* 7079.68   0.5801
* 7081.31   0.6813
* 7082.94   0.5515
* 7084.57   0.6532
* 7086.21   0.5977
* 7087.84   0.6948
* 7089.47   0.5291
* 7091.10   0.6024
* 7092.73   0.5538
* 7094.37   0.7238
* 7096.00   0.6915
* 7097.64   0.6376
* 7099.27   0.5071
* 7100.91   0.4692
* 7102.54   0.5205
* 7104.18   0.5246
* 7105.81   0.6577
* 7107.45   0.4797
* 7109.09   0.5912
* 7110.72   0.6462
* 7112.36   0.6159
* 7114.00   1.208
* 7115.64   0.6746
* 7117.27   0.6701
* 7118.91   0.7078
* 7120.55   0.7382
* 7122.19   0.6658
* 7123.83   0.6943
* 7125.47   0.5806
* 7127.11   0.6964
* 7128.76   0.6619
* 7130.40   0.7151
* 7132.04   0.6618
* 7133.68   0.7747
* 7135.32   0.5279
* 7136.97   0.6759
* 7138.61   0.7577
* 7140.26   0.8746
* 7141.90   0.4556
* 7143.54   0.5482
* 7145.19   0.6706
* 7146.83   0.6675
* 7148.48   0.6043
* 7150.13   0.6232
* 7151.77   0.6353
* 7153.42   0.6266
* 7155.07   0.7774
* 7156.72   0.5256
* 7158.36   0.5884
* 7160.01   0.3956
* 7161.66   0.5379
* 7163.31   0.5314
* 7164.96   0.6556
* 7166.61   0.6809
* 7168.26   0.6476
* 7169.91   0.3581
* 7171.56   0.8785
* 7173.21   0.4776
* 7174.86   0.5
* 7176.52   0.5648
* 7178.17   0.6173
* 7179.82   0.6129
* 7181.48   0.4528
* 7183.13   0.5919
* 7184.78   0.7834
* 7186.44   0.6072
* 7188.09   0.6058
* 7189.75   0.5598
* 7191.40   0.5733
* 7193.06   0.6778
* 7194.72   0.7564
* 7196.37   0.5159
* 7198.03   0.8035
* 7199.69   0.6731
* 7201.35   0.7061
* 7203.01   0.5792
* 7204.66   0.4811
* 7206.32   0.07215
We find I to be 0.077 mag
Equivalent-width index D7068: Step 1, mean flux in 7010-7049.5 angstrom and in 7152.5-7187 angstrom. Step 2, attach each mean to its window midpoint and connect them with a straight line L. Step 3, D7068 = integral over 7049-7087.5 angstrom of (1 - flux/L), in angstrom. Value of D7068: 3.5 angstrom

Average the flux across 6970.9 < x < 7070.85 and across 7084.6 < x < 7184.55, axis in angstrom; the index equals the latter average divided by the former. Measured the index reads 0.96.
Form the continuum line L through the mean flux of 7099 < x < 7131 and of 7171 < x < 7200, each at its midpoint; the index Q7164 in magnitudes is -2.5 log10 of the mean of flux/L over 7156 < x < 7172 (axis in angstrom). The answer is 0.10 mag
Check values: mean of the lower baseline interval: 0.653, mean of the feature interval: 0.573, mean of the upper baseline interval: 0.622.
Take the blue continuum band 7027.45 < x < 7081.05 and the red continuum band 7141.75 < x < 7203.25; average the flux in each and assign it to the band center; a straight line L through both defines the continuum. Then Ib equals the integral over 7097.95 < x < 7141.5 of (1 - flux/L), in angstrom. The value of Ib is -3.67 angstrom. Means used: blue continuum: 0.615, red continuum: 0.609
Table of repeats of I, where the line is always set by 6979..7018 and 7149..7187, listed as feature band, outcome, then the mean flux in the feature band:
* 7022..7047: -0.08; 0.682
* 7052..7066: 0.06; 0.592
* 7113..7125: -0.24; 0.758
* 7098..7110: 0.14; 0.541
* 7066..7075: 0.12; 0.556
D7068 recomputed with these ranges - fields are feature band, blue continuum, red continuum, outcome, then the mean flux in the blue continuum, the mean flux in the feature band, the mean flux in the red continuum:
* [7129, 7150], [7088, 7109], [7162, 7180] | -2.7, 0.579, 0.66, 0.591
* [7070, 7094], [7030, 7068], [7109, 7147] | 2.4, 0.62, 0.584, 0.689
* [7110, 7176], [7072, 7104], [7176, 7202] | -4.6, 0.577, 0.648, 0.632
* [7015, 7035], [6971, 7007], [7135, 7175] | -2.0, 0.645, 0.701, 0.612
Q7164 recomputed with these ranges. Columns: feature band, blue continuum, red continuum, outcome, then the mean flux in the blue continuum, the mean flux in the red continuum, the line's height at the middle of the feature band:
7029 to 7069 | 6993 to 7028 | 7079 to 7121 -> 0.061 mag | 0.671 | 0.634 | 0.655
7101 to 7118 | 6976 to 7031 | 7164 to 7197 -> -0.035 mag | 0.667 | 0.606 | 0.631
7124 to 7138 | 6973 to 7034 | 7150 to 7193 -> -0.090 mag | 0.668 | 0.594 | 0.612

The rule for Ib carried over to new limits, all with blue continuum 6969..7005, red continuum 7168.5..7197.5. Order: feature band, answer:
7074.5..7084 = 0.4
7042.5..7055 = 0.1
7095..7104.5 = 0.9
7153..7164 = 0.7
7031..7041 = 0.3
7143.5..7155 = -0.6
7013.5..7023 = -0.1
